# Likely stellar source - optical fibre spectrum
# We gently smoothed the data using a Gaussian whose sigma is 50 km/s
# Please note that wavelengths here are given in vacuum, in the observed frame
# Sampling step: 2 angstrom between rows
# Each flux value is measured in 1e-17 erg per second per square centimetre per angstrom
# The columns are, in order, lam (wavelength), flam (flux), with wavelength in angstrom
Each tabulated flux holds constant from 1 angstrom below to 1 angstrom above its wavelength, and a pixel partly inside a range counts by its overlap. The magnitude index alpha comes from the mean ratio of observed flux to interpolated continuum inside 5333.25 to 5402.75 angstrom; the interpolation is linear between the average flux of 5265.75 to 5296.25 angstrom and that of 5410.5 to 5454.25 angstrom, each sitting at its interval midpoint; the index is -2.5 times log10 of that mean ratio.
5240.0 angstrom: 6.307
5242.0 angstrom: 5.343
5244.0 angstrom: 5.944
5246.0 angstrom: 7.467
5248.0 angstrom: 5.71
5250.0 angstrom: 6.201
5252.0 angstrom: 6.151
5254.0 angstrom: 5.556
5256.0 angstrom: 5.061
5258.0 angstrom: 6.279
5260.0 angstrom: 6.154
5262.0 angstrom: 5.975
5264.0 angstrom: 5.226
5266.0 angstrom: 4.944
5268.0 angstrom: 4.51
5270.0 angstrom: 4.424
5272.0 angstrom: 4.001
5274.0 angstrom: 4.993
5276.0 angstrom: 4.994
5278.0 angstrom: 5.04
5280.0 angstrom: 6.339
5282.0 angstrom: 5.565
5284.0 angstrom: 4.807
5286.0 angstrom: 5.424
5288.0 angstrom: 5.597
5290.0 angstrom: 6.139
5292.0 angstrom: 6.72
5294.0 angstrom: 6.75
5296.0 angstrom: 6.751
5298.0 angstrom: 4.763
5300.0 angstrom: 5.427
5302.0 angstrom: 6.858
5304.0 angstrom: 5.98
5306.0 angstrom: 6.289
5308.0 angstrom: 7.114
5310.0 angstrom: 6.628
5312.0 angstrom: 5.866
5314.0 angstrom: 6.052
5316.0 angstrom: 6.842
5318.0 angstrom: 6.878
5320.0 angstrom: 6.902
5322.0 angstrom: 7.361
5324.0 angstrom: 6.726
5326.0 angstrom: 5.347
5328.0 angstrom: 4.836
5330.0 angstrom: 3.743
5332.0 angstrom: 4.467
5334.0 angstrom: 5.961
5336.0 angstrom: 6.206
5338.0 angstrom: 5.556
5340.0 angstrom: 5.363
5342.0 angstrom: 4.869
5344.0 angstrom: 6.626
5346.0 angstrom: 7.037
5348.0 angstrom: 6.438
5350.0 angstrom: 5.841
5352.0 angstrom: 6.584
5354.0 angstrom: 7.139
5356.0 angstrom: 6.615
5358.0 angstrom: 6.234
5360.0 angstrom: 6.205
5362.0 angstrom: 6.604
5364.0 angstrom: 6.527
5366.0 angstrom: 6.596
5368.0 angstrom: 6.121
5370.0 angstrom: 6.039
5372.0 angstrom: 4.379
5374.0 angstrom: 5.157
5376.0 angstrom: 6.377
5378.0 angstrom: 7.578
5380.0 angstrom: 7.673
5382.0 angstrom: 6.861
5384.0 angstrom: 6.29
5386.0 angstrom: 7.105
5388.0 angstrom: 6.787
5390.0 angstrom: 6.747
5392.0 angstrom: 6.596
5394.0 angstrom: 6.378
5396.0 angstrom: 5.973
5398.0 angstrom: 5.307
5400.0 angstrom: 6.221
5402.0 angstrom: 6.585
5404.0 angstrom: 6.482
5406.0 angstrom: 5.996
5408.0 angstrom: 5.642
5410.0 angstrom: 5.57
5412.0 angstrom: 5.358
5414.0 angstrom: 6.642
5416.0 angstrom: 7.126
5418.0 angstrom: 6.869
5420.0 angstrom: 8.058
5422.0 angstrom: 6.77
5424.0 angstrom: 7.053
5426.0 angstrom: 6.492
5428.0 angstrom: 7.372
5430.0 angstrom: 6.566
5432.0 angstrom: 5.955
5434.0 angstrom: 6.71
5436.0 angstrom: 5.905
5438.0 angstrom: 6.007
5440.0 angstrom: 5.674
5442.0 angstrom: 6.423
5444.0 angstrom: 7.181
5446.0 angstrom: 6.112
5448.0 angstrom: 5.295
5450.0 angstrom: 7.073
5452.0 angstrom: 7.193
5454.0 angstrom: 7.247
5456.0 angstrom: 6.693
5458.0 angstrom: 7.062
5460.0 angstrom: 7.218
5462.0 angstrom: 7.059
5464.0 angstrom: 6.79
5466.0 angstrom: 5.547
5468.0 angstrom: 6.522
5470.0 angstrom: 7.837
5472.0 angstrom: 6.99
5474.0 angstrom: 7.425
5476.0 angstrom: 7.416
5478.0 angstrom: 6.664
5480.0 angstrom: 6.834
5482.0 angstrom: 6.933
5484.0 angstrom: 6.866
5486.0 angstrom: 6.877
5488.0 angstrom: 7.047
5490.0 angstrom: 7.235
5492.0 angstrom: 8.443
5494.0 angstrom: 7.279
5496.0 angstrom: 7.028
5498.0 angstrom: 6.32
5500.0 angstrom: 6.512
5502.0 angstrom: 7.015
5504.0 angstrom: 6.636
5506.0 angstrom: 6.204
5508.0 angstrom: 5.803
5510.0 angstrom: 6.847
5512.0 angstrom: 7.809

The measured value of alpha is -0.039 mag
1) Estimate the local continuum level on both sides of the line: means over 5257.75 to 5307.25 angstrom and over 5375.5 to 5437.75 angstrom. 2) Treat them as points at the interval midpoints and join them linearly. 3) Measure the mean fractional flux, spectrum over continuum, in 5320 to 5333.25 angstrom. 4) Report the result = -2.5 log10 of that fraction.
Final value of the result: 0.07 mag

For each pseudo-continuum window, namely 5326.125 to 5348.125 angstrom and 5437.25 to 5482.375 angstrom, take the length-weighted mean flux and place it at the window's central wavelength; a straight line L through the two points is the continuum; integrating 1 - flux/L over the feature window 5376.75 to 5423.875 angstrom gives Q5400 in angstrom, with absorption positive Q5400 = -3.2 angstrom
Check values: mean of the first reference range 5.51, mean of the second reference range 6.75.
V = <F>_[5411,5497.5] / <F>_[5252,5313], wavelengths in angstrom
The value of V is 1.20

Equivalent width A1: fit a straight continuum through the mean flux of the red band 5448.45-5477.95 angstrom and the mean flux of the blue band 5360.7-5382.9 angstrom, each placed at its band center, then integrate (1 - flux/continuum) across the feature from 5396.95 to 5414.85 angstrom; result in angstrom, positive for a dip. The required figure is 1.7 angstrom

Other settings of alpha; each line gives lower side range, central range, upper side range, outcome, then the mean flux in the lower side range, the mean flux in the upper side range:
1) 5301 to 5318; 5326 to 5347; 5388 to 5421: 0.18 mag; 6.48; 6.36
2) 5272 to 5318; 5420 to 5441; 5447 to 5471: 0.02 mag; 5.93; 6.79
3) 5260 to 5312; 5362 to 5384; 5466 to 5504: -0.01 mag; 5.66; 7.02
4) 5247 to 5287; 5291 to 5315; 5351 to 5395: -0.09 mag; 5.37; 6.48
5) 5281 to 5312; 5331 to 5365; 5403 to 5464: 0.02 mag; 6.05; 6.56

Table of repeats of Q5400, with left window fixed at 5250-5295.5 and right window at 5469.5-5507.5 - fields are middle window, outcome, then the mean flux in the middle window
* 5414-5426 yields -1.0 angstrom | 7.07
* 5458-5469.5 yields 0.2 angstrom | 6.72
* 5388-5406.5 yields 0.2 angstrom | 6.29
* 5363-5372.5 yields 0.2 angstrom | 6.01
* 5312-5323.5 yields -1.8 angstrom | 6.72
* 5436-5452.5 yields 0.9 angstrom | 6.32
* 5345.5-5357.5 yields -1.0 angstrom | 6.58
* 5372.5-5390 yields -1.1 angstrom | 6.66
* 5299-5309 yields -1.1 angstrom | 6.33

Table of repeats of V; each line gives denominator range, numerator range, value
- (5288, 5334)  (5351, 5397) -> 1.06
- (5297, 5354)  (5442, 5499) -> 1.15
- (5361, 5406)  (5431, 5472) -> 1.03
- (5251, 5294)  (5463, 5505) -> 1.28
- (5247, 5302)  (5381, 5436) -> 1.17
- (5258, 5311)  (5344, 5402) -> 1.13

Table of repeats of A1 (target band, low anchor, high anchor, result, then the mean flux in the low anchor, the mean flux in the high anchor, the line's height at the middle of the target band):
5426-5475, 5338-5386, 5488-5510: 0.06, 6.31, 6.86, 6.66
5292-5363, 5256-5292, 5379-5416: -4.45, 5.35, 6.37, 5.79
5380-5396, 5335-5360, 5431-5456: -1.03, 6.21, 6.41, 6.29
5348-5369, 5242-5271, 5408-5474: -0.82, 5.67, 6.63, 6.2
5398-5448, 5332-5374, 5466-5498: 1.68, 6.08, 7.08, 6.63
